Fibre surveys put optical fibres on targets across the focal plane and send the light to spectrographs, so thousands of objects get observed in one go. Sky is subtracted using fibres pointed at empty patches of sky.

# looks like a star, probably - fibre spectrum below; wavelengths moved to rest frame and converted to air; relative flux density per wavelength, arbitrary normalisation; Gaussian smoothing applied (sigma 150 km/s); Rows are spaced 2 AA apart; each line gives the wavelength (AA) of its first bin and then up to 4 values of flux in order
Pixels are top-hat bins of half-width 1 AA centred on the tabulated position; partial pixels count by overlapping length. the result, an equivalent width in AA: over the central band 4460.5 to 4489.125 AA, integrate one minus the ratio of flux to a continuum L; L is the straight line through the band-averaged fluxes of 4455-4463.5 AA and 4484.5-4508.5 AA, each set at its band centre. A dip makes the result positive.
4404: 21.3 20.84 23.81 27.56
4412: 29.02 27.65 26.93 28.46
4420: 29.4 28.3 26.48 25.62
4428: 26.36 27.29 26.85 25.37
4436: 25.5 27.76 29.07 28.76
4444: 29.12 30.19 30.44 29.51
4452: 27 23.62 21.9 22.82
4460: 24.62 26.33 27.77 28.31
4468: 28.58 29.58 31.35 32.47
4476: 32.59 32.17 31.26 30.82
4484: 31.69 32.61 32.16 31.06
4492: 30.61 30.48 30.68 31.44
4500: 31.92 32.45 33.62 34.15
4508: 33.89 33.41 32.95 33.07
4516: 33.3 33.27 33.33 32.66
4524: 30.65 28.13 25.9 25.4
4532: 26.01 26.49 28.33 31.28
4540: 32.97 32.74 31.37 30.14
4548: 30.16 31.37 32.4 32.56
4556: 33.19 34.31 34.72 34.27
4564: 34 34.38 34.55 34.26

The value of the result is -3.14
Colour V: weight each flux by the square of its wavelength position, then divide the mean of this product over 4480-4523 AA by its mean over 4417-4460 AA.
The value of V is 1.2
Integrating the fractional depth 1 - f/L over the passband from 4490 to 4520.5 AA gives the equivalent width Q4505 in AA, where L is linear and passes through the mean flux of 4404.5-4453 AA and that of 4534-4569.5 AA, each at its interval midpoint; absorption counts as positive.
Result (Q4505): -2.0 AA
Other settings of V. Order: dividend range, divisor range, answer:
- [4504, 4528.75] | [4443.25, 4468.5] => 1.23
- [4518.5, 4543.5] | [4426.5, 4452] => 1.10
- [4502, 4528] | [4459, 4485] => 1.11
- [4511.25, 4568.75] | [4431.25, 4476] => 1.18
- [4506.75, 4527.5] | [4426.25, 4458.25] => 1.24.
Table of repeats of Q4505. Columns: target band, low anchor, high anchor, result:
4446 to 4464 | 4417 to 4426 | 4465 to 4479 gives 2.2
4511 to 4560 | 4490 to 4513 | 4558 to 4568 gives 3.6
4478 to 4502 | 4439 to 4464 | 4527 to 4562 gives -2.5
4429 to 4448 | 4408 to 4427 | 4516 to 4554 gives 0.1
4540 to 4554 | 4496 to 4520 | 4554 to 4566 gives 0.9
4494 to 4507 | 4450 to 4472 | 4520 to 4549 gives -1.9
